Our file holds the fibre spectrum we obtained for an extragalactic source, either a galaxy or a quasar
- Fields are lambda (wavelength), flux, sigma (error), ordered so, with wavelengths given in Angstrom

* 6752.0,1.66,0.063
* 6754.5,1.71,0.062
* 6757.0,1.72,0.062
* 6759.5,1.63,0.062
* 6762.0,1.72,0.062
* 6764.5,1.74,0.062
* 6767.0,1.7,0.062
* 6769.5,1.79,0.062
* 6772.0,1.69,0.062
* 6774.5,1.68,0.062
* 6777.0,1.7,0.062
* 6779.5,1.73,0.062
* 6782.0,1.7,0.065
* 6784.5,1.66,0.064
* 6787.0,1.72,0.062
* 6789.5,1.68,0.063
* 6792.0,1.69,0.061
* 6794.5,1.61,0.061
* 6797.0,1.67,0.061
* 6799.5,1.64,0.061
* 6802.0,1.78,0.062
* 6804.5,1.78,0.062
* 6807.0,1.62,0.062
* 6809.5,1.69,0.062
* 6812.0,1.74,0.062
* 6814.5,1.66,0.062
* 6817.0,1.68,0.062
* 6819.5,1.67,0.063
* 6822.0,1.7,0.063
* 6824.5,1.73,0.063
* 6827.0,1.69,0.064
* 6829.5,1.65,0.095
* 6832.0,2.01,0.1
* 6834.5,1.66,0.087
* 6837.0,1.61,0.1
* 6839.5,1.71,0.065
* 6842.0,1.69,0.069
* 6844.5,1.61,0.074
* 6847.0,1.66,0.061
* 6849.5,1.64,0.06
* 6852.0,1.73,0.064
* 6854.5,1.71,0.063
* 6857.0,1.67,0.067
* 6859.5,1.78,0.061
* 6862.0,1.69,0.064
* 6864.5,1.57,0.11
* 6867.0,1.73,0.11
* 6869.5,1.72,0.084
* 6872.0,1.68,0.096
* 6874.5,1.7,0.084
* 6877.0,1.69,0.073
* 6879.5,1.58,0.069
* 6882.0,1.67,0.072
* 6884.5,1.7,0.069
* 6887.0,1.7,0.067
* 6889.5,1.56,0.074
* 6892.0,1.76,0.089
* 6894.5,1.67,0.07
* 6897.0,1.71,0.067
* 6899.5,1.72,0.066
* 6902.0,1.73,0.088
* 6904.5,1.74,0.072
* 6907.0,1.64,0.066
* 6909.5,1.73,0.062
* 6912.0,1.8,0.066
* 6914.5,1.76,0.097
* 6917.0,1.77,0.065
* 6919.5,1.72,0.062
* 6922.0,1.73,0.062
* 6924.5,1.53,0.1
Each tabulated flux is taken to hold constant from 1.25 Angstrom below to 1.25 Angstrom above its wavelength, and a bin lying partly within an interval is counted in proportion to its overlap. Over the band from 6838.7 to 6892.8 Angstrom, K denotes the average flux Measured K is 1.68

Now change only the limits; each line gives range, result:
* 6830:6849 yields 1.7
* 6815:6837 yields 1.72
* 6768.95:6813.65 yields 1.7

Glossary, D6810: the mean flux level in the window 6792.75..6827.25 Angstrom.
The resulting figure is 1.69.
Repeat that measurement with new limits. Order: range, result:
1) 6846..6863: 1.7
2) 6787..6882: 1.69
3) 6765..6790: 1.71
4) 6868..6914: 1.7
